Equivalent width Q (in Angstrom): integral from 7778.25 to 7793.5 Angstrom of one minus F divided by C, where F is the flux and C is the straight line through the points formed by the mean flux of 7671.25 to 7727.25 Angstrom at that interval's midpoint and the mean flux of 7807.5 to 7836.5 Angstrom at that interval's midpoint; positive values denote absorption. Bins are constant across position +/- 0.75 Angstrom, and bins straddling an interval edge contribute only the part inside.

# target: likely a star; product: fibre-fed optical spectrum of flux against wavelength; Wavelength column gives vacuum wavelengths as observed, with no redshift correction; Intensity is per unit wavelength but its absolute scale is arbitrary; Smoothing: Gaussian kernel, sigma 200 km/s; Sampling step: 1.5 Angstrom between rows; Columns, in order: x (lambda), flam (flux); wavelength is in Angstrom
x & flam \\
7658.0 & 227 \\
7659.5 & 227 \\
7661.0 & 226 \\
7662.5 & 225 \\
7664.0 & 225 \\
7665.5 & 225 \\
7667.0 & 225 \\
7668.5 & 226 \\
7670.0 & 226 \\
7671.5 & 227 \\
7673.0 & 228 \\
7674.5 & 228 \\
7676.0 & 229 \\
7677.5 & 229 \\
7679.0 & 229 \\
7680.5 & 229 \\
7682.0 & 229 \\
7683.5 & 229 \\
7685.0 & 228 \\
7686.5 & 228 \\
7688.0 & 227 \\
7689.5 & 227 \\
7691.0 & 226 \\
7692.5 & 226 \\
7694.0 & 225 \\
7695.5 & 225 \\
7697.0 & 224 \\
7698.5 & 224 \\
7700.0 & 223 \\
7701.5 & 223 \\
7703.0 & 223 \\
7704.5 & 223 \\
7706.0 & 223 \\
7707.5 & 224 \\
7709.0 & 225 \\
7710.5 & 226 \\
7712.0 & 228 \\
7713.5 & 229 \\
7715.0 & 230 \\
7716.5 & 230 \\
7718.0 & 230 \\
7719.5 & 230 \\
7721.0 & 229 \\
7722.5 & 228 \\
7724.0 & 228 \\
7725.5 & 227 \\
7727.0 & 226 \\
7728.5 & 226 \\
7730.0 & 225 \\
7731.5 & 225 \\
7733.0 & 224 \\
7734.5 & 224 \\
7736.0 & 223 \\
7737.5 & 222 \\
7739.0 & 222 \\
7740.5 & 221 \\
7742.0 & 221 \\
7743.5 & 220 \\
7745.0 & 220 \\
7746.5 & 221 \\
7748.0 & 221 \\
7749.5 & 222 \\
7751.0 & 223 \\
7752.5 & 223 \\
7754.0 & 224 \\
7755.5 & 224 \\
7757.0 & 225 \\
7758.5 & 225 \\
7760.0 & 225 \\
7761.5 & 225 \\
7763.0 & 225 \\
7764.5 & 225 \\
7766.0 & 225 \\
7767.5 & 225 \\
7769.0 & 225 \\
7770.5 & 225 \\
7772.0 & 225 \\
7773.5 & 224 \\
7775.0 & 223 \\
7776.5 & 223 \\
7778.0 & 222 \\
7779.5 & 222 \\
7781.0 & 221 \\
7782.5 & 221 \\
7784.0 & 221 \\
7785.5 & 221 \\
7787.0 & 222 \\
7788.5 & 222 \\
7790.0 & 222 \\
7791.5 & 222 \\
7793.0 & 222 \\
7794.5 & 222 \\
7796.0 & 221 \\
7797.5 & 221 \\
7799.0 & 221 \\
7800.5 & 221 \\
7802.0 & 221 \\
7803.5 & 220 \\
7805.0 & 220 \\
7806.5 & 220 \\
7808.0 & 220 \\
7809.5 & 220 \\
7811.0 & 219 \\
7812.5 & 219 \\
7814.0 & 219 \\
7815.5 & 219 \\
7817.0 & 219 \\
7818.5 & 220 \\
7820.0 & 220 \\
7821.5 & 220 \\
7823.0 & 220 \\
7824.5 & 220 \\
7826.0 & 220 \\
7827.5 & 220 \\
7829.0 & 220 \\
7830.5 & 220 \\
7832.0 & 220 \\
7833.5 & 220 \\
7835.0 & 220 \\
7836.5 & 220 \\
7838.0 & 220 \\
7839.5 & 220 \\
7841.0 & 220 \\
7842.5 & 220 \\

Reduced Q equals 0.02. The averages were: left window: 227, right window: 220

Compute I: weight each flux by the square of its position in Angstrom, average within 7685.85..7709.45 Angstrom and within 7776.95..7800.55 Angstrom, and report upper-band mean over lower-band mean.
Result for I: 1.01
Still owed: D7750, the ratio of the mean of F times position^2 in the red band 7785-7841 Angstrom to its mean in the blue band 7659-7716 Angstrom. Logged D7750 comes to 1.01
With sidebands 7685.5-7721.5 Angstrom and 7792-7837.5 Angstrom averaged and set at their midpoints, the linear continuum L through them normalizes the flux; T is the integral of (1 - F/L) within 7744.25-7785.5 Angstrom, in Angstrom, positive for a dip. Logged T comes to -0.1 Angstrom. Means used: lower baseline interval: 226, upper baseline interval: 220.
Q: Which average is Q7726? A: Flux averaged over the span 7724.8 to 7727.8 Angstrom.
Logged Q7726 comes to 226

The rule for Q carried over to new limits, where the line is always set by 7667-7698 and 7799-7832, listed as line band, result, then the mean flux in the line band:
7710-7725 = -0.2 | 229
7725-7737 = 0.0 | 225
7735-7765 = 0.1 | 223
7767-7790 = -0.1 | 223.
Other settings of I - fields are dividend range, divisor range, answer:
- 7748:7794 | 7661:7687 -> 1.01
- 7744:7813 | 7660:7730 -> 1.00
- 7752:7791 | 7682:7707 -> 1.01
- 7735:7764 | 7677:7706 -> 1.00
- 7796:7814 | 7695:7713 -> 1.01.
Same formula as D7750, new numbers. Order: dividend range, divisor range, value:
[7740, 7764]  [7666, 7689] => 1.00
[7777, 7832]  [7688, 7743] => 1.00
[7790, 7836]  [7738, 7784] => 1.00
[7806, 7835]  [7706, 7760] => 1.00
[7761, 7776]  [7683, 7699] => 1.01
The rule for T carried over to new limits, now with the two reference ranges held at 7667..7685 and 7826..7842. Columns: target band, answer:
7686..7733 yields 0.02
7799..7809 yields 0.05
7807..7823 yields 0.10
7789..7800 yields 0.02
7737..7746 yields 0.15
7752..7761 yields -0.02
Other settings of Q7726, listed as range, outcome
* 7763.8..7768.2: 225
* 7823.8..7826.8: 220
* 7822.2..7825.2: 220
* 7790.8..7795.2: 222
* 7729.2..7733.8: 225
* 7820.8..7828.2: 220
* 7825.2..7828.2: 220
